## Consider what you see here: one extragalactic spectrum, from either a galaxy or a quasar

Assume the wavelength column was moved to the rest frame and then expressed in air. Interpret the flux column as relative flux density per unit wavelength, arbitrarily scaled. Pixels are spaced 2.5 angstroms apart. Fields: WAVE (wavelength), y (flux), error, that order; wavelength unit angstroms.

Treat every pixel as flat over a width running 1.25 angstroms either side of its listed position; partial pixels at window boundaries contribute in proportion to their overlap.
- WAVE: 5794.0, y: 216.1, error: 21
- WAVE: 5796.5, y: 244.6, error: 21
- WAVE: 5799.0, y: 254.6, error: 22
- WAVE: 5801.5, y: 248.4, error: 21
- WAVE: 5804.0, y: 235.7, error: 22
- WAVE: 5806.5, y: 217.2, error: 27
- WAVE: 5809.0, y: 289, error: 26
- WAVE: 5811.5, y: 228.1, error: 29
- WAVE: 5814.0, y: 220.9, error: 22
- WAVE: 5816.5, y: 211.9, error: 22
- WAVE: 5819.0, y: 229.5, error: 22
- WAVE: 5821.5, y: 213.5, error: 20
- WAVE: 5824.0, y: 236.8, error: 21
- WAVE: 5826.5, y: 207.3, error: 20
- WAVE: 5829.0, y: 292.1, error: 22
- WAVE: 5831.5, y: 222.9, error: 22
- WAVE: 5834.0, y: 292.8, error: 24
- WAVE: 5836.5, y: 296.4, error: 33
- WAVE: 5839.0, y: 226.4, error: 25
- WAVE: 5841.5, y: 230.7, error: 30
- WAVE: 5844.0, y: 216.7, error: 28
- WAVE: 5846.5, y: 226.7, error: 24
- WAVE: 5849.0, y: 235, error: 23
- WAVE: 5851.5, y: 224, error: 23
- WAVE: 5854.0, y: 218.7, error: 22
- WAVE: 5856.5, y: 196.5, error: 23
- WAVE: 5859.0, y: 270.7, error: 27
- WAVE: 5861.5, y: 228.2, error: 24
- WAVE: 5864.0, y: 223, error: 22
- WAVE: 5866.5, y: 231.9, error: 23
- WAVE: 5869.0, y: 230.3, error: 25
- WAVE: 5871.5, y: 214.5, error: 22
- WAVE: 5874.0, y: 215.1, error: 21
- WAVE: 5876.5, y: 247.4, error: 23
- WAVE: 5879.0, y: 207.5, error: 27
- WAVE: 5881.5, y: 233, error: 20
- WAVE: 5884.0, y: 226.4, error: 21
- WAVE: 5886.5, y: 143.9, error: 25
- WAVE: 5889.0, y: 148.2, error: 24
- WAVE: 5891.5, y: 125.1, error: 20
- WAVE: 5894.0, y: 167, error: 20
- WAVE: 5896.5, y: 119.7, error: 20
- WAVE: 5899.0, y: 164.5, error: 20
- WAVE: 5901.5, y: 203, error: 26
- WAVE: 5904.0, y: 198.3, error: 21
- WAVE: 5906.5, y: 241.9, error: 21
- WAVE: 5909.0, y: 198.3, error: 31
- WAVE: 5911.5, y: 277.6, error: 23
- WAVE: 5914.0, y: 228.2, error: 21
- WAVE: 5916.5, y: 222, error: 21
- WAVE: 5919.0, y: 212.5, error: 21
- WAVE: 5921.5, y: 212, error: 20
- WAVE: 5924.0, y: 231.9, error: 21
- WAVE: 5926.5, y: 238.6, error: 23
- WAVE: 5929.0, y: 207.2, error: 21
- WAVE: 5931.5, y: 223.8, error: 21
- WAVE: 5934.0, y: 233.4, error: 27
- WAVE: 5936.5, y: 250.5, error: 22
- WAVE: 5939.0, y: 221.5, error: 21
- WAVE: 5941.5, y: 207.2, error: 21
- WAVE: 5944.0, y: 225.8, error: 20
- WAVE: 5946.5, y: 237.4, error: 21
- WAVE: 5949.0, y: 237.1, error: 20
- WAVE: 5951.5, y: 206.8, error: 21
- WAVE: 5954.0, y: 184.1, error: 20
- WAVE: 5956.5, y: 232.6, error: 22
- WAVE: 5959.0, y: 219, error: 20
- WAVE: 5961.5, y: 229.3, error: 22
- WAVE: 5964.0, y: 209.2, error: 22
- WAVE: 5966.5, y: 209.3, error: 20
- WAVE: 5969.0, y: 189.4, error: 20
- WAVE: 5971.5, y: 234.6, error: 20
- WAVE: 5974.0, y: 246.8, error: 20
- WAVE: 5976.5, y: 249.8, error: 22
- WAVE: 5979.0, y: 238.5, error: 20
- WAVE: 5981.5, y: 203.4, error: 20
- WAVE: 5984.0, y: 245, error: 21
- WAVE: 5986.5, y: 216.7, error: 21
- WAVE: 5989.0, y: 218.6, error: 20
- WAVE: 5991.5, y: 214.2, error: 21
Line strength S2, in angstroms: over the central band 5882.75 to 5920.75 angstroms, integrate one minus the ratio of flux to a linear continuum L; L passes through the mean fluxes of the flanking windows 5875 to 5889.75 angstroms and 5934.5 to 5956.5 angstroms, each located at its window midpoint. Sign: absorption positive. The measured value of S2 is 3.15 angstroms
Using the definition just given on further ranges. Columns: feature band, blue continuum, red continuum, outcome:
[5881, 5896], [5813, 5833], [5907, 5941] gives 3.9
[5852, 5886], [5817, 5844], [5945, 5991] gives 1.8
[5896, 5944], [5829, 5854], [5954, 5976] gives 2.3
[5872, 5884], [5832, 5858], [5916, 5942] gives 0.3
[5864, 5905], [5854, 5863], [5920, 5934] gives 6.2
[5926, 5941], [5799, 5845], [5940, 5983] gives -0.2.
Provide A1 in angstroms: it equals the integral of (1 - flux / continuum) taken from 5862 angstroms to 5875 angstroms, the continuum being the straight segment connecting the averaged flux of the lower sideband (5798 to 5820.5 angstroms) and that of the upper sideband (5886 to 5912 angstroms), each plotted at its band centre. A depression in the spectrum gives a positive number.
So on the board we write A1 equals -1.62 angstroms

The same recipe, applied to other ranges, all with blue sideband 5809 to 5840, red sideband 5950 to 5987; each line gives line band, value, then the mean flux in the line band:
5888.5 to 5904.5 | 5.0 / 160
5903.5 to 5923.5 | 0.3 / 225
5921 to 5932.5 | 0.2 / 223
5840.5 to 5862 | 1.0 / 227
